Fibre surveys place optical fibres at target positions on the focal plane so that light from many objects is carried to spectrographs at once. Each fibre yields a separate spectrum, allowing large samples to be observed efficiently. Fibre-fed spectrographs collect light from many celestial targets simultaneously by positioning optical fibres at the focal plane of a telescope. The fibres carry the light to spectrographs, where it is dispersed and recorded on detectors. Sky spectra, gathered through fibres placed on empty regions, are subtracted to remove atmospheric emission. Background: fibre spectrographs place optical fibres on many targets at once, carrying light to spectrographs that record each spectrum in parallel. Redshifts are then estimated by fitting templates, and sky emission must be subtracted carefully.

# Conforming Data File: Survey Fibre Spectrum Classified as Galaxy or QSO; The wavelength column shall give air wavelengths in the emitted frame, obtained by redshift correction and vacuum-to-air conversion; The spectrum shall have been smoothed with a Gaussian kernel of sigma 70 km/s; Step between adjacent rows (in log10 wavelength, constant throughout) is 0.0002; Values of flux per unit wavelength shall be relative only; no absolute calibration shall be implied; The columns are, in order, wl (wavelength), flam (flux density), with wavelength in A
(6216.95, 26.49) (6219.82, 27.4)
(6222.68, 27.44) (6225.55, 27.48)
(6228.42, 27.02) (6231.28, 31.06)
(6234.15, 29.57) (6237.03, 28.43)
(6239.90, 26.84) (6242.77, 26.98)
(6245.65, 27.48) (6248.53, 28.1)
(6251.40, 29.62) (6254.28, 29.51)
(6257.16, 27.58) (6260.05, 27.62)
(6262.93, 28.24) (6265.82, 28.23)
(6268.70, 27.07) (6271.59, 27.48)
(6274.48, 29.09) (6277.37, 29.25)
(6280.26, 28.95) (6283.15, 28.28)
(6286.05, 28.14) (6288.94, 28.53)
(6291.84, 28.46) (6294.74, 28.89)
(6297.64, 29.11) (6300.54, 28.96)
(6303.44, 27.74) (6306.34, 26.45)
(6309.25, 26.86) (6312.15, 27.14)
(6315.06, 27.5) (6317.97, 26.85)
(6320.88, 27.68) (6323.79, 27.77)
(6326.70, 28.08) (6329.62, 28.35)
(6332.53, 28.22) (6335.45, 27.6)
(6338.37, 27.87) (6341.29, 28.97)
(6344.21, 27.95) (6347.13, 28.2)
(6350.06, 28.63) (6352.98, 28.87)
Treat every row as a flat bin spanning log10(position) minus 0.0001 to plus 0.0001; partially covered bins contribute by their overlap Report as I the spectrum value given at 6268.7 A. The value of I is 27.07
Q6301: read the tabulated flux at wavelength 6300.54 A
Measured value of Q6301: 28.96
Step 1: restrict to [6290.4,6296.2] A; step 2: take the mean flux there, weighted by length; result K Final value 28.7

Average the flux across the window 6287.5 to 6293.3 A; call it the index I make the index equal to 28.5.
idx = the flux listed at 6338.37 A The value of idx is 27.87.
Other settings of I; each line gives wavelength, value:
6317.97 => 26.85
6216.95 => 26.49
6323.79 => 27.77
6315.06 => 27.5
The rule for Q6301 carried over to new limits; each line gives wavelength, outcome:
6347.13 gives 28.2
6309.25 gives 26.86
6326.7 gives 28.08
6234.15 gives 29.57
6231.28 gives 31.06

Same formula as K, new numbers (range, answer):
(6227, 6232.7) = 29.1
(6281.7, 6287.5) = 28.2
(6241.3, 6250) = 27.5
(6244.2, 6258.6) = 28.5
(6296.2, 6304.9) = 28.6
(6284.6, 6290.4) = 28.3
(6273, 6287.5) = 28.7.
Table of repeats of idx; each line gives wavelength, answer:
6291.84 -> 28.46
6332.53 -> 28.22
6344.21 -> 27.95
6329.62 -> 28.35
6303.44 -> 27.74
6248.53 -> 28.1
